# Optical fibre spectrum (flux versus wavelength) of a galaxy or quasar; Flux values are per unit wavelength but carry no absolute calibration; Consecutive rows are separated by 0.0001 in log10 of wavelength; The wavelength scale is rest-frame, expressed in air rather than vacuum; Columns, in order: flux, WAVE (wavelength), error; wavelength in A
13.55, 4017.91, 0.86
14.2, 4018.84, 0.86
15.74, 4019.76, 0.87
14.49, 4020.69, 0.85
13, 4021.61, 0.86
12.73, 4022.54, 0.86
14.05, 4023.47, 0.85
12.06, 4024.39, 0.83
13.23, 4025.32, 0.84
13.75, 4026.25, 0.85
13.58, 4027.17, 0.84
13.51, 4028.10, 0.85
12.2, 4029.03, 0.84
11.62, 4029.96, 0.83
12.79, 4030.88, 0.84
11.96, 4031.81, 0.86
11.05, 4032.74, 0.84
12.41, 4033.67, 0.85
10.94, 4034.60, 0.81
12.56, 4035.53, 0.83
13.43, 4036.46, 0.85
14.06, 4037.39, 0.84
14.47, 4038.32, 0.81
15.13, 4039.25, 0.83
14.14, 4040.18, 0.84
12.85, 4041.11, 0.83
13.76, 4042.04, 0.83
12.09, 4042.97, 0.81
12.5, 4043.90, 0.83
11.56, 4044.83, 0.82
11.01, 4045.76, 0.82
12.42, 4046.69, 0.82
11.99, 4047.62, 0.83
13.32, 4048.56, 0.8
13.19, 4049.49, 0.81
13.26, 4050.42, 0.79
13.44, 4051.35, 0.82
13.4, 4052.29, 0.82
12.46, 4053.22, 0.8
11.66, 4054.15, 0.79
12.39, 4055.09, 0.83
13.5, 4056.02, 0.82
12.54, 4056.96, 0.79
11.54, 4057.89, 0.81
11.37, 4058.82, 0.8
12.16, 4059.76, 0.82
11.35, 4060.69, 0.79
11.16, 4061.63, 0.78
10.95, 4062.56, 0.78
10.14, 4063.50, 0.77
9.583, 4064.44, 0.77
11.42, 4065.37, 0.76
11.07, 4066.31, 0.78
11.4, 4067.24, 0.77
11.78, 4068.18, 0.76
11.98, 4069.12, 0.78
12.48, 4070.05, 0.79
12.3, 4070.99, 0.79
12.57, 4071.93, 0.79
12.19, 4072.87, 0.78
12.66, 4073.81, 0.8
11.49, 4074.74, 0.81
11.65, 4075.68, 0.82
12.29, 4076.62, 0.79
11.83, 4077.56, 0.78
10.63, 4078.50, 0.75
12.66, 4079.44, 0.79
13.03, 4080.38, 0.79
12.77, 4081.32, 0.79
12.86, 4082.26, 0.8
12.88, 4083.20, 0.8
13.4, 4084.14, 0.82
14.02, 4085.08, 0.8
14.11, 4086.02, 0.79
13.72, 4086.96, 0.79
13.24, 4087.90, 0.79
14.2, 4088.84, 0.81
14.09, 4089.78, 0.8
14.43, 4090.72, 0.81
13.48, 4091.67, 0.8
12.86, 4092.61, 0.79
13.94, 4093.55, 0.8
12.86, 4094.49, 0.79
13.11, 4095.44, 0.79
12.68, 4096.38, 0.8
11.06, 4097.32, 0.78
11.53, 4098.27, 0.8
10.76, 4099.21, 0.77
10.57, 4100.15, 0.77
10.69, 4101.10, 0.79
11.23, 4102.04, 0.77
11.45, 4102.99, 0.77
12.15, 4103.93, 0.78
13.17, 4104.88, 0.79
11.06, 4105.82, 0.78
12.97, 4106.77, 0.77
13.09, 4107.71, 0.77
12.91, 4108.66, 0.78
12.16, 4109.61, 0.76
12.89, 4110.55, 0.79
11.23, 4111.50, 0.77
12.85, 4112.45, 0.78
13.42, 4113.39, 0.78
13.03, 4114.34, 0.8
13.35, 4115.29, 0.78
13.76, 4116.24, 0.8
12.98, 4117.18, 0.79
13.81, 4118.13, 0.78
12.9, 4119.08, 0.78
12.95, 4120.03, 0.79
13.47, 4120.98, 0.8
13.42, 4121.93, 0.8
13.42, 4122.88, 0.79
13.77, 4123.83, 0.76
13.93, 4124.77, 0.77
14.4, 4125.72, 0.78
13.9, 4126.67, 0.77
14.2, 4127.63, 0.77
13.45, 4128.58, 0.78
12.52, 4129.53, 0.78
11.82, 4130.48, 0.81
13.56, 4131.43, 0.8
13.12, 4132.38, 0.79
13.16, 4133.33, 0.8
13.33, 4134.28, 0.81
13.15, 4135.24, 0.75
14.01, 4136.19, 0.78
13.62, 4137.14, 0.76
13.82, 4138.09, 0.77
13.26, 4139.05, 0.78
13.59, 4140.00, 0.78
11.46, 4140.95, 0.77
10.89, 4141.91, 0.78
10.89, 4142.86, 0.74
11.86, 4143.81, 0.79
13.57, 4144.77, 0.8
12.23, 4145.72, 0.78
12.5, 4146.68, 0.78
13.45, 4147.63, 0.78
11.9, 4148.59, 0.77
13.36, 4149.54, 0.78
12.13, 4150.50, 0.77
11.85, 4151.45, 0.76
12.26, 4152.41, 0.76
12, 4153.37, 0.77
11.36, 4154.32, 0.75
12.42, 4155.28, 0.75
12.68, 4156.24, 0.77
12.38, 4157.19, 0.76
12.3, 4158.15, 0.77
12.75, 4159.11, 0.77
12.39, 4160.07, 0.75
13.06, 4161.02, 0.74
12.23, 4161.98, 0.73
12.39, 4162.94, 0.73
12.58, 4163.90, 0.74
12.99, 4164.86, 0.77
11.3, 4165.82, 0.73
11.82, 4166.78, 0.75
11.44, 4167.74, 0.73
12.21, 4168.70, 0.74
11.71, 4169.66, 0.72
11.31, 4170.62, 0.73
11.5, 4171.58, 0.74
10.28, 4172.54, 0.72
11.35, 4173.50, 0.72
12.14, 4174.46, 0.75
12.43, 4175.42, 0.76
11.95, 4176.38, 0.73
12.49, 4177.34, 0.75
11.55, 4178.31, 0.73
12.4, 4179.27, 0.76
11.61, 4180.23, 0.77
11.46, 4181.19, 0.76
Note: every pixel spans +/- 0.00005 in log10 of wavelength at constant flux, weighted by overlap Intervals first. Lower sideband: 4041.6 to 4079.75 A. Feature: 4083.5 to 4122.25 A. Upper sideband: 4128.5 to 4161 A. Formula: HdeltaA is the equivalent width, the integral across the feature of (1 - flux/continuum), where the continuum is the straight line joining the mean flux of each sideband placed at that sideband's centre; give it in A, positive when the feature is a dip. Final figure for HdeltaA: -1.5 A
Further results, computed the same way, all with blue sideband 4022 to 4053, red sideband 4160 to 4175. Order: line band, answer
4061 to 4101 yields 0.7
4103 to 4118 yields -0.5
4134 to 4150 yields -0.9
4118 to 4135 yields -1.6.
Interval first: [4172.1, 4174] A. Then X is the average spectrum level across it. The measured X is 10.9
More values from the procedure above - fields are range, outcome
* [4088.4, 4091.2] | 14.2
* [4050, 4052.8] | 13.3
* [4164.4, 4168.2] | 11.9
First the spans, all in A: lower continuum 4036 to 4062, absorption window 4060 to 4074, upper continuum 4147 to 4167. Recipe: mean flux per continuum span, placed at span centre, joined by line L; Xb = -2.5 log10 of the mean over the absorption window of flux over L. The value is 0.10 mag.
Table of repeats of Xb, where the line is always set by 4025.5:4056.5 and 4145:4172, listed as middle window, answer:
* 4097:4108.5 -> 0.07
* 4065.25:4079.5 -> 0.07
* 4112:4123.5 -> -0.07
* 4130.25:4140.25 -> -0.08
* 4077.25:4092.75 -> -0.05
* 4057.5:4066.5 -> 0.15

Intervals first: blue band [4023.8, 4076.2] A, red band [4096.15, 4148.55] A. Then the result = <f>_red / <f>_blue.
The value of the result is 1.03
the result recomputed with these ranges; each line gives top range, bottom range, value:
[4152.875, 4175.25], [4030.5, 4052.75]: 0.94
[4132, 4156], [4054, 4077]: 1.07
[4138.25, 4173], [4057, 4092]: 0.99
